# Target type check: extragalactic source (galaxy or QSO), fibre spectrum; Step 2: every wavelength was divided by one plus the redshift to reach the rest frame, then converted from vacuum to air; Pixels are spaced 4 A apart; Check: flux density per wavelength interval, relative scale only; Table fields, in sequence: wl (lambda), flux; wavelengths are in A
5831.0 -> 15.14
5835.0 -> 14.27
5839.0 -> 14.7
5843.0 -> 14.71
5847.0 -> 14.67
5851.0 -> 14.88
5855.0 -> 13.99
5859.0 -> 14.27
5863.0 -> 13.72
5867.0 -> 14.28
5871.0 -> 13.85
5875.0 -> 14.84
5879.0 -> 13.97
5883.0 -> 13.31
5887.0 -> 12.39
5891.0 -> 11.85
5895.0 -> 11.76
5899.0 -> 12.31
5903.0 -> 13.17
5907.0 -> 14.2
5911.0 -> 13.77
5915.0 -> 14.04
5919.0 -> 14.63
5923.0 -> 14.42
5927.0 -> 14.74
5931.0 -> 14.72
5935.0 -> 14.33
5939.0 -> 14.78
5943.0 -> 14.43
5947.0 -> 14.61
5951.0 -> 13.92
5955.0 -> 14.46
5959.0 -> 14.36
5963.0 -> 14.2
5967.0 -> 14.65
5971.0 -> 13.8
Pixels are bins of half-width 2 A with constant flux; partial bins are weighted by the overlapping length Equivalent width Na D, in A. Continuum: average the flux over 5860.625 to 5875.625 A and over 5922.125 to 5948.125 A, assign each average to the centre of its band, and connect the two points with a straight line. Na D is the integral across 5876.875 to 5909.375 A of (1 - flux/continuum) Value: 3.2 A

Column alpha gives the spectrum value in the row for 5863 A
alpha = 13.72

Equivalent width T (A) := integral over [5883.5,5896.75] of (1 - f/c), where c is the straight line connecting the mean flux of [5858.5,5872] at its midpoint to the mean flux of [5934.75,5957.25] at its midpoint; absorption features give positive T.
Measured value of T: 1.9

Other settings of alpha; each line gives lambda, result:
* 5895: 11.76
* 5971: 13.8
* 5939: 14.78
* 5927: 14.74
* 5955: 14.46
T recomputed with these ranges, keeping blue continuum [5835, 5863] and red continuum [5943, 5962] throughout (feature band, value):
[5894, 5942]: 1.4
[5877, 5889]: 1.0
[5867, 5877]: 0.1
